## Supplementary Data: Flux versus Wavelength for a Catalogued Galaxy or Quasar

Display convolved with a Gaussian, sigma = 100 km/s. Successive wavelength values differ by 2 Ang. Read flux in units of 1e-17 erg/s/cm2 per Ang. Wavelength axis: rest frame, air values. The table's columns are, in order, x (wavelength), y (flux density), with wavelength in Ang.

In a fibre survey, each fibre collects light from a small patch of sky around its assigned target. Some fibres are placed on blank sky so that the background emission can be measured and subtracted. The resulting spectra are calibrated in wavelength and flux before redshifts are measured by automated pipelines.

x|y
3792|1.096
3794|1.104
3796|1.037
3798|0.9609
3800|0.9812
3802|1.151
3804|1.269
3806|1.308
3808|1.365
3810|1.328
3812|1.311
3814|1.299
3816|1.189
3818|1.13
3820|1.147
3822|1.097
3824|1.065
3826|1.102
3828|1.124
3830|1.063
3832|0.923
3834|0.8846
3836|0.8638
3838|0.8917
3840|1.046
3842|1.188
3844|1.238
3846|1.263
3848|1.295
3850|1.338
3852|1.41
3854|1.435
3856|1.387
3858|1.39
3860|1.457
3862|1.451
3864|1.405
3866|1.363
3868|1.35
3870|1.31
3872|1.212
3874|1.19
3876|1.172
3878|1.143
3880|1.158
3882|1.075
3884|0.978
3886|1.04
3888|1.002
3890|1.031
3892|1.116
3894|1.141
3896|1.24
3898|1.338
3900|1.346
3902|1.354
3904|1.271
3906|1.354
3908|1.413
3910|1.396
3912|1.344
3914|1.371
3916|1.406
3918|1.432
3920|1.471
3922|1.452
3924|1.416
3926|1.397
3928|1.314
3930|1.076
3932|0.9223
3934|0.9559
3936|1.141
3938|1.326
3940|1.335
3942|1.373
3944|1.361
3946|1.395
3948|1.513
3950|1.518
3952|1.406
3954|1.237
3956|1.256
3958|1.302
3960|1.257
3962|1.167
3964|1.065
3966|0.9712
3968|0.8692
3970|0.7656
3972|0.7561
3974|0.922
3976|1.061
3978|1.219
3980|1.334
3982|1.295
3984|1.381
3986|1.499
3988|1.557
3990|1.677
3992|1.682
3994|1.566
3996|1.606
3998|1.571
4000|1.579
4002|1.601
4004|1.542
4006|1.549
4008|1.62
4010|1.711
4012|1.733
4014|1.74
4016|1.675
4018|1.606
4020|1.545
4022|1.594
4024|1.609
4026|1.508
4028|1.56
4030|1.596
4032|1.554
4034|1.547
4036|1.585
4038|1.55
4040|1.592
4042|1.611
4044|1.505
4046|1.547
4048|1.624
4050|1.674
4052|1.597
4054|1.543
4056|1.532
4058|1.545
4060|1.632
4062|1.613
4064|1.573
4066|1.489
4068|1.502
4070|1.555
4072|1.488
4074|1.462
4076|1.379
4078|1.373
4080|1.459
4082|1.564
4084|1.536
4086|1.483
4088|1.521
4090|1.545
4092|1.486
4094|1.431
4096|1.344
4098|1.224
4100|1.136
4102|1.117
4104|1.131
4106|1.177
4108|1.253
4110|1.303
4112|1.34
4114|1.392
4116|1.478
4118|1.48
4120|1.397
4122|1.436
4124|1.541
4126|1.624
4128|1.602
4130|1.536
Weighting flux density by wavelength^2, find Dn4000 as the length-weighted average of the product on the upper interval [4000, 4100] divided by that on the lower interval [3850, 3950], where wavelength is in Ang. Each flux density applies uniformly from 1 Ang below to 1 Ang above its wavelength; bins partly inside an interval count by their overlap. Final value 1.29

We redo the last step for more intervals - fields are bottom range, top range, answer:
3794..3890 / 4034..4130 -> 1.40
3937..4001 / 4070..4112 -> 1.12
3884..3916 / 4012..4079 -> 1.35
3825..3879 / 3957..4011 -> 1.18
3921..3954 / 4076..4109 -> 1.13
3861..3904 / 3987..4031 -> 1.42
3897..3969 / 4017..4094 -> 1.27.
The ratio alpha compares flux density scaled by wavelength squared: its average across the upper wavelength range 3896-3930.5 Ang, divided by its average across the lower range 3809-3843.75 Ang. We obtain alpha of 1.30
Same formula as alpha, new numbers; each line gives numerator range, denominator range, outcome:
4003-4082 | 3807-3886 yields 1.44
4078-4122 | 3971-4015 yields 0.99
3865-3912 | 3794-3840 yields 1.14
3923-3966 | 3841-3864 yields 0.98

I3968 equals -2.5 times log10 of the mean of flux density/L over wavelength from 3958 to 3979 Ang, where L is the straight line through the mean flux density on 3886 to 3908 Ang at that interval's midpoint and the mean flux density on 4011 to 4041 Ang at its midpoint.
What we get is 0.37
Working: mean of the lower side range 1.22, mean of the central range 1.02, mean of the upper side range 1.6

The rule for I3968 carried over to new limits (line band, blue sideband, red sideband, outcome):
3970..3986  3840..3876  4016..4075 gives 0.28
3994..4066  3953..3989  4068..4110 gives -0.24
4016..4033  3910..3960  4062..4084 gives -0.10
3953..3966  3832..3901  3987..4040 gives 0.21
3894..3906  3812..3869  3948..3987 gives -0.09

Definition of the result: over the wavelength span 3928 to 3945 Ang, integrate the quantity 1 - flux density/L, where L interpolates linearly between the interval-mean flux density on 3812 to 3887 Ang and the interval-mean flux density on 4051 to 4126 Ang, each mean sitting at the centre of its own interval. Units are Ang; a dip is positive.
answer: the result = 1.2 Ang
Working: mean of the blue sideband 1.19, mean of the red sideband 1.44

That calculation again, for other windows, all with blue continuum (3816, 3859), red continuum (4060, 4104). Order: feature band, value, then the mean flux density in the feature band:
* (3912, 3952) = -1.95 Ang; 1.33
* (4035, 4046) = -1.39 Ang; 1.57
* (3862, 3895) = 0.73 Ang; 1.18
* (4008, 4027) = -3.77 Ang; 1.63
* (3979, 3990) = -0.91 Ang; 1.44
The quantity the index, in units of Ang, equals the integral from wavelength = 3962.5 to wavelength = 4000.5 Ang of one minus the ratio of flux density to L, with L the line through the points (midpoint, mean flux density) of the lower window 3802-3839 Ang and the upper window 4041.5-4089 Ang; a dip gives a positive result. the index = 3.3 Ang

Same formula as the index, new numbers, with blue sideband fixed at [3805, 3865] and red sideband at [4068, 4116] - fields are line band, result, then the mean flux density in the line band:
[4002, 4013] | -2.5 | 1.63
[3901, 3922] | -2.0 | 1.38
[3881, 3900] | 2.0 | 1.12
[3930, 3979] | 4.7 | 1.17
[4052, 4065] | -2.0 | 1.57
